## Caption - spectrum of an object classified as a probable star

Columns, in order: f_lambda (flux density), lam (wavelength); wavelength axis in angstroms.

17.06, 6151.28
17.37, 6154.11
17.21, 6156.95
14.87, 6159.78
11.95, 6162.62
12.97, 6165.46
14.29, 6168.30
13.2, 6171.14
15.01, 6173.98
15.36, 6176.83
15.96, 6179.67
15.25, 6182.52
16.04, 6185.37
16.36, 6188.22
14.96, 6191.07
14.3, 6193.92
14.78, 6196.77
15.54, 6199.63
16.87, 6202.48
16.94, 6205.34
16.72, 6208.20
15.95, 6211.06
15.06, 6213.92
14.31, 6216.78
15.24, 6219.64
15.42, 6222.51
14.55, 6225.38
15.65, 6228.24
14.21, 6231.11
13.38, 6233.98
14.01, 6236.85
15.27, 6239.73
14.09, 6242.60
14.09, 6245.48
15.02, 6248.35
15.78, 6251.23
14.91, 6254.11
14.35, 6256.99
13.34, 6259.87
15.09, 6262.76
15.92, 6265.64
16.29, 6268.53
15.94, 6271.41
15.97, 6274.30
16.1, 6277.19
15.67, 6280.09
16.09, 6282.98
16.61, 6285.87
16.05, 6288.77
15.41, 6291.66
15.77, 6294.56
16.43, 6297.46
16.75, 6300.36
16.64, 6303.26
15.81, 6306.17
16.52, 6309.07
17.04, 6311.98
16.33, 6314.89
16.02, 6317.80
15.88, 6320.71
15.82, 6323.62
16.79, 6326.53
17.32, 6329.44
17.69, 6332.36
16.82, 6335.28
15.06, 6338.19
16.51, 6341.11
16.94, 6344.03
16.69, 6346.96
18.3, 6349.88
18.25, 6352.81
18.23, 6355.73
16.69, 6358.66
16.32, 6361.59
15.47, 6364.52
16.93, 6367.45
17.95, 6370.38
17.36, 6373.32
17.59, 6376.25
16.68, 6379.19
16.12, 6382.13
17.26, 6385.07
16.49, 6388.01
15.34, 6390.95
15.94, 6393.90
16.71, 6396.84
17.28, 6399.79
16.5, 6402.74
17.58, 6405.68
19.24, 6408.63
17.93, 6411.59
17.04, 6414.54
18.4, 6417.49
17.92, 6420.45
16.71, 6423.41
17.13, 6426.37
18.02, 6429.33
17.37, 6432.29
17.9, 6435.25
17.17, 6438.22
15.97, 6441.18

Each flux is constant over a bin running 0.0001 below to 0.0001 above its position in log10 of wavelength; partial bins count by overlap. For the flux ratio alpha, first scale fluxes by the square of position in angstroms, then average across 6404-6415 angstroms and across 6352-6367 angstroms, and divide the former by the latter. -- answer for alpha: 1.1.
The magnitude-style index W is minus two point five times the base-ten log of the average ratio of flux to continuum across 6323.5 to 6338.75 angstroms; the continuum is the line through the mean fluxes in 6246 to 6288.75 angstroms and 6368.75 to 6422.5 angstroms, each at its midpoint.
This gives -0.03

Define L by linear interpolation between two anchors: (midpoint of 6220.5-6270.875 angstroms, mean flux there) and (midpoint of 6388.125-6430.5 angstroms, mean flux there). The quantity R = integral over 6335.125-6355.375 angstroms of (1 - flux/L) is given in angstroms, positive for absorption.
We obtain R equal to -0.9 angstroms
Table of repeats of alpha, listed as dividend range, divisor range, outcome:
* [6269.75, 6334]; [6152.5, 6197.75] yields 1.13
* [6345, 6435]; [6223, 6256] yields 1.23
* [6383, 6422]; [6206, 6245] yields 1.22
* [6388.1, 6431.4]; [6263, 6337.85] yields 1.10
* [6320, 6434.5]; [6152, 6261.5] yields 1.20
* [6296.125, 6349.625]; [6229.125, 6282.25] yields 1.13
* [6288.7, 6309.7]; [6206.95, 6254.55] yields 1.11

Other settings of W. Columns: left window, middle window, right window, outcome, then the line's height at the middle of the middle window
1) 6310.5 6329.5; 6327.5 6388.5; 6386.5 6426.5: -0.017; 16.7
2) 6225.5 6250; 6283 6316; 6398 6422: -0.044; 15.6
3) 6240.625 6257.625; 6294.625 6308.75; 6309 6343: -0.028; 15.9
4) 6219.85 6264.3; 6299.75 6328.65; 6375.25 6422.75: -0.041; 15.8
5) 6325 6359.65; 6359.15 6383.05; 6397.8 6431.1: 0.031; 17.3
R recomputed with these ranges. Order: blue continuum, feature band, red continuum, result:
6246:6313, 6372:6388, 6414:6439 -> 0.0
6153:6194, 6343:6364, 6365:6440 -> -0.7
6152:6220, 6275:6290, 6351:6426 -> 0.1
